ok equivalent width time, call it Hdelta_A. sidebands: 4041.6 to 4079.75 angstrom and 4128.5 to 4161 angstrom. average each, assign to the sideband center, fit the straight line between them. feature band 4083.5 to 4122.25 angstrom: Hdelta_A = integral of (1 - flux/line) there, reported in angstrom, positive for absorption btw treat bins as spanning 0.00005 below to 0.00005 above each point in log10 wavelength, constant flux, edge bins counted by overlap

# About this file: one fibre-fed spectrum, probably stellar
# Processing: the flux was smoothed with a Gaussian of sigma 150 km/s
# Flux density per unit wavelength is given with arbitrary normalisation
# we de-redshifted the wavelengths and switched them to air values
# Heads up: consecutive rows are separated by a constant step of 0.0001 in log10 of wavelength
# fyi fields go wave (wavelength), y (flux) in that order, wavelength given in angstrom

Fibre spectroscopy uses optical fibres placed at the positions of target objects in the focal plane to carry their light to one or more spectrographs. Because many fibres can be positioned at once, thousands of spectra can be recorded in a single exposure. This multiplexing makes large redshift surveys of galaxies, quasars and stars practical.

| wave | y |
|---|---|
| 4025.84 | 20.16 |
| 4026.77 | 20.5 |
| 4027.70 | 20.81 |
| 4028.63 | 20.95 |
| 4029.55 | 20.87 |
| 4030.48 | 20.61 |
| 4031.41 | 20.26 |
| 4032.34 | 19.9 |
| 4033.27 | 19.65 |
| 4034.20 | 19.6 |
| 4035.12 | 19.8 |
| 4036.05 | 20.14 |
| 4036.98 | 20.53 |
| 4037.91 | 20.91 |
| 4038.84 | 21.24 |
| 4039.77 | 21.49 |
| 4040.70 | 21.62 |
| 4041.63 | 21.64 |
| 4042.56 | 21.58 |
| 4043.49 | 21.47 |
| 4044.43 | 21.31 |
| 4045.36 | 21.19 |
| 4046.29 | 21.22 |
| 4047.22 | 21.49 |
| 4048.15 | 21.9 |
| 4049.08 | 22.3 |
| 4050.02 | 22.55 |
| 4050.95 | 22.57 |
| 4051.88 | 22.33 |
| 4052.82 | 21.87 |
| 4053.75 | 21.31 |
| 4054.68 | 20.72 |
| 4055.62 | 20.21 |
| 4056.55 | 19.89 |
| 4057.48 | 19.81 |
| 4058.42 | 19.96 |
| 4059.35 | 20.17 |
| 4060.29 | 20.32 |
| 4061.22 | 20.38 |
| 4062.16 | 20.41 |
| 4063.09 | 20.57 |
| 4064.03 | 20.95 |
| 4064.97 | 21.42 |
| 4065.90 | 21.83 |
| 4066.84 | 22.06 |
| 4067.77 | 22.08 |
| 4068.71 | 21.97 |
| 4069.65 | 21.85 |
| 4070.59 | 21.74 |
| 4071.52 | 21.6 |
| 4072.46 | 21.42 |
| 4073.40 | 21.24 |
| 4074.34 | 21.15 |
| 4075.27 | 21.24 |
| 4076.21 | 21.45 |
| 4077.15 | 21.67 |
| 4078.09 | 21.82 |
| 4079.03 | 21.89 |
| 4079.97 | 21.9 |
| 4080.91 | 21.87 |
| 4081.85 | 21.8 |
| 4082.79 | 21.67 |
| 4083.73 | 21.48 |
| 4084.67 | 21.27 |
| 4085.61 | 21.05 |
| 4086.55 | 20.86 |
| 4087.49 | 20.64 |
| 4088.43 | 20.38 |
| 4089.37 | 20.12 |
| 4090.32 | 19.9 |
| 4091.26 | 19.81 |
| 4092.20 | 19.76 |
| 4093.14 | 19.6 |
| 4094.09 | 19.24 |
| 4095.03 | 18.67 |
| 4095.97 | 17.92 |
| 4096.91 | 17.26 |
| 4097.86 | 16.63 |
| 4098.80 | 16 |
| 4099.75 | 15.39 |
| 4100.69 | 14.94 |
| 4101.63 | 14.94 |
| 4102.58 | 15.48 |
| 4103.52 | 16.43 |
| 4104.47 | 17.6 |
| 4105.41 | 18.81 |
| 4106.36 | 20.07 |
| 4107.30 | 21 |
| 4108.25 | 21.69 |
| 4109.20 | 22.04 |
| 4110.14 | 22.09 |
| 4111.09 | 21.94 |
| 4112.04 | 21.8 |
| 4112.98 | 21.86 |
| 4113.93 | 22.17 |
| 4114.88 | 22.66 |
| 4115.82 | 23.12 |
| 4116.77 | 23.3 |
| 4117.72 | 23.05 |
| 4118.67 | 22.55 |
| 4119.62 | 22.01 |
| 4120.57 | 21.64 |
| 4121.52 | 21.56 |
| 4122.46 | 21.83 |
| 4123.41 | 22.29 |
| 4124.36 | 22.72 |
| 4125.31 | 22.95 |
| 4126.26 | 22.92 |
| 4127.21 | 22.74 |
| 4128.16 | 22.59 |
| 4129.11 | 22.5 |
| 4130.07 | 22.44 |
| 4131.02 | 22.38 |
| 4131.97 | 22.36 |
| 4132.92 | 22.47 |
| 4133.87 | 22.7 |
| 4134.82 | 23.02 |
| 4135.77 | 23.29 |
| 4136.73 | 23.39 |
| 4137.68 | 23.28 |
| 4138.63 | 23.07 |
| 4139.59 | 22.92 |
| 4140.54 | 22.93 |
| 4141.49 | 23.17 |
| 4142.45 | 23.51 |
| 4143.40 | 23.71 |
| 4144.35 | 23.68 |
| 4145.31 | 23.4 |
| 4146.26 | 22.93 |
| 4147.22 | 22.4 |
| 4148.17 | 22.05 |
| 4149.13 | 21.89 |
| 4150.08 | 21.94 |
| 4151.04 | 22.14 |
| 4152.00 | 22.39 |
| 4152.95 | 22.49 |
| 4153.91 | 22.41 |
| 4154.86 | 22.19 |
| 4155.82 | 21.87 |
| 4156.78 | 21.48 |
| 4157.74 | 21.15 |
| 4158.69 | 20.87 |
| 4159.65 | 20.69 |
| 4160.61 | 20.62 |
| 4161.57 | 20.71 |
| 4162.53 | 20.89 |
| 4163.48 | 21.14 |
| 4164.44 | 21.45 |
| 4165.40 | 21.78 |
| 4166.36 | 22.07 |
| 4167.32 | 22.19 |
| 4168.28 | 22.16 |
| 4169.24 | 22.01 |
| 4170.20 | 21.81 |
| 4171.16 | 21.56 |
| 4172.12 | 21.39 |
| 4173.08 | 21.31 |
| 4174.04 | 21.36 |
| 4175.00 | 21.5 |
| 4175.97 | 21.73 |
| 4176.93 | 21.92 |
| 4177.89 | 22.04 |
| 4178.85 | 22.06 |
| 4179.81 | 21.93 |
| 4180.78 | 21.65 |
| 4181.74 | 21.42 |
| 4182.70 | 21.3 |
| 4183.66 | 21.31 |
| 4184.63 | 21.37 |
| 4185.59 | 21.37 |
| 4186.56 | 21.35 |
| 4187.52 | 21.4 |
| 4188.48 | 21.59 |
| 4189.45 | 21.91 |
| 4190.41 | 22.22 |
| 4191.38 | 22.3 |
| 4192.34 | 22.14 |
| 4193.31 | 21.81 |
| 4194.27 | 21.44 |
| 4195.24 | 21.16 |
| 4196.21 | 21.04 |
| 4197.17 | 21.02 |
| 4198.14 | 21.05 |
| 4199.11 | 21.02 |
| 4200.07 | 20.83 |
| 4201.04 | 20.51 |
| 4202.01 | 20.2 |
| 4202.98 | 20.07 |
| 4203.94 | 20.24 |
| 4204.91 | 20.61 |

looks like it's 3.4 angstrom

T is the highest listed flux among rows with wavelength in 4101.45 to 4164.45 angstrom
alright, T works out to 23.71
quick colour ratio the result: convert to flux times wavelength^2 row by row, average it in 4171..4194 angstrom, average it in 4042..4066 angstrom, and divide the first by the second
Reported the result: 1.09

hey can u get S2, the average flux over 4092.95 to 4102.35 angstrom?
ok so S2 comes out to 16.9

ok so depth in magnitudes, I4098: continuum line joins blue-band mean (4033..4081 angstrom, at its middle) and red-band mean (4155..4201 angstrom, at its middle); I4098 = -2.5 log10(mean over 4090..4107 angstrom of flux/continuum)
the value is 0.201 mag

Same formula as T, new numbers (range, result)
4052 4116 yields 23.12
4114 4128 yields 23.3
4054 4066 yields 21.83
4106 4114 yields 22.17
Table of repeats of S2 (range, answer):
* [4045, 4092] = 21.2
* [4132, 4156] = 22.8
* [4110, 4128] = 22.4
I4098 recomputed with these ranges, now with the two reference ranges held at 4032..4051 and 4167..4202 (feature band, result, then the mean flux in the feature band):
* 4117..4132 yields -0.052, 22.4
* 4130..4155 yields -0.067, 22.8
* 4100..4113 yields 0.114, 19.2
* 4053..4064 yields 0.040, 20.4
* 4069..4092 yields 0.001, 21.2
